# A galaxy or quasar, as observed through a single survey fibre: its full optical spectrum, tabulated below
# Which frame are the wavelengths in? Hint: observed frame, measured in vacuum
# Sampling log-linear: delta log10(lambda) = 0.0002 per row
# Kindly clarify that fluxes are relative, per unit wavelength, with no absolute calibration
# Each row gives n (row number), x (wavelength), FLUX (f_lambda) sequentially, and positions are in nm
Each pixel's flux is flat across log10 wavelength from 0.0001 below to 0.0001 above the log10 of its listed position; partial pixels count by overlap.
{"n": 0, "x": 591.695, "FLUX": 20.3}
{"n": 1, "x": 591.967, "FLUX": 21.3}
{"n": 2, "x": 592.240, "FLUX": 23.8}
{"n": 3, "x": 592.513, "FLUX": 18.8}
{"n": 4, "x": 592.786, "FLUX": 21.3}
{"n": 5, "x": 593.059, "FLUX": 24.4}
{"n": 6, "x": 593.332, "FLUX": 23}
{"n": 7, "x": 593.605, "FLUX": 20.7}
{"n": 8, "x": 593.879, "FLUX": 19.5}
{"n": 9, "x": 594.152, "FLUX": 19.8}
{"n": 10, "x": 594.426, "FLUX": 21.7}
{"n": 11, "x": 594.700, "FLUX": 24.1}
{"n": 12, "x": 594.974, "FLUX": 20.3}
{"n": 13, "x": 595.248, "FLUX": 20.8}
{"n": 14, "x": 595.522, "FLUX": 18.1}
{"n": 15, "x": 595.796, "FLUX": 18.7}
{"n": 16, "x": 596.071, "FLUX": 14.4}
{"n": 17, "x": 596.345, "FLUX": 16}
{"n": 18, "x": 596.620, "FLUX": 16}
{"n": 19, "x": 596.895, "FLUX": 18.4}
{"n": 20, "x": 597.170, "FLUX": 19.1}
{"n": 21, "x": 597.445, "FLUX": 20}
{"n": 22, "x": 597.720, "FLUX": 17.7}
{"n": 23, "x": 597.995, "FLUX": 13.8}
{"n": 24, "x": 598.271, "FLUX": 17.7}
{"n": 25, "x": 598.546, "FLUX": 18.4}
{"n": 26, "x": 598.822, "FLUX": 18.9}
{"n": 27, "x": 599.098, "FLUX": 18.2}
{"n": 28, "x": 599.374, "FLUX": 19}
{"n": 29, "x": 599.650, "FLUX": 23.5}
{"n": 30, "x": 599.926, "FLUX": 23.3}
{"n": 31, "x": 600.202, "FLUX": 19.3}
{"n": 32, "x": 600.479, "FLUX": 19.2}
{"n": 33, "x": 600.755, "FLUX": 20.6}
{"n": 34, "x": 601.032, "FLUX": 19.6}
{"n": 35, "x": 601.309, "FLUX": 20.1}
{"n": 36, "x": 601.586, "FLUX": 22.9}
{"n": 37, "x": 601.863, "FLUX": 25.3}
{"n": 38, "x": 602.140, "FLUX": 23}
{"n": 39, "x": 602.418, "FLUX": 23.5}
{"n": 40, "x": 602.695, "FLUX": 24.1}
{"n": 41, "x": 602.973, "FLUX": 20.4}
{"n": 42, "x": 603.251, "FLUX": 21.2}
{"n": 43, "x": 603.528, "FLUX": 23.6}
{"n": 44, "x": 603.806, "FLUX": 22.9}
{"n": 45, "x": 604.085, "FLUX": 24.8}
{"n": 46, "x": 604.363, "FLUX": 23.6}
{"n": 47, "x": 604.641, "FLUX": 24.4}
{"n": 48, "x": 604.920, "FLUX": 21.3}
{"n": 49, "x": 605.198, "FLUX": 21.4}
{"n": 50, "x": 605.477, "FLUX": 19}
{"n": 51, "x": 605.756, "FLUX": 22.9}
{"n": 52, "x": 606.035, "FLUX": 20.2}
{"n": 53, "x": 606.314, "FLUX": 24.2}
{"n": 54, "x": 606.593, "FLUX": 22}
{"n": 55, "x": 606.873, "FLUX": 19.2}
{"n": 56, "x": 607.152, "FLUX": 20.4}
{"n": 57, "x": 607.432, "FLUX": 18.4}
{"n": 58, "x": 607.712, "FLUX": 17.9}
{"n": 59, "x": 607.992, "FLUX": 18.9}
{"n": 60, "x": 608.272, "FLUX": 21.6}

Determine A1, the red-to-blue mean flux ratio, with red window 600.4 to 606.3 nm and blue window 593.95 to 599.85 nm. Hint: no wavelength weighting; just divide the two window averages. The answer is 1.18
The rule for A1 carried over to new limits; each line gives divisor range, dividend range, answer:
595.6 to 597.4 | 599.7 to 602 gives 1.24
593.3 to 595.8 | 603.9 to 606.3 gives 1.08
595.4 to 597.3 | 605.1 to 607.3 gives 1.23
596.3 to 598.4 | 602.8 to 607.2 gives 1.27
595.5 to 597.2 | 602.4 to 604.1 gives 1.33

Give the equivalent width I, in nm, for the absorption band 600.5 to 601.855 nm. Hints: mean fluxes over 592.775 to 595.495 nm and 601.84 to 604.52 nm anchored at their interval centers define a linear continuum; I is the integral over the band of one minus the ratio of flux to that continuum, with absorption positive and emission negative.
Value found 0.100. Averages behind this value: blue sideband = 21.4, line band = 21.1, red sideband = 23.2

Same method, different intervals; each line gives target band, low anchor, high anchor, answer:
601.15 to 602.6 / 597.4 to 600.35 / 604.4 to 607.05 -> -0.196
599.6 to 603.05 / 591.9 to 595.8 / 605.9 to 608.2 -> -0.215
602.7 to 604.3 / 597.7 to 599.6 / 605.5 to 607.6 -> -0.243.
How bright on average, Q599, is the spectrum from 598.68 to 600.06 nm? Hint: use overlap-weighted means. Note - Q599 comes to 20.6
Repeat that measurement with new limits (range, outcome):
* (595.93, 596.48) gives 15.2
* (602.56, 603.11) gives 22.2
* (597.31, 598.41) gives 17.3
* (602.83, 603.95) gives 22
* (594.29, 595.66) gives 21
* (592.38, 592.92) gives 20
